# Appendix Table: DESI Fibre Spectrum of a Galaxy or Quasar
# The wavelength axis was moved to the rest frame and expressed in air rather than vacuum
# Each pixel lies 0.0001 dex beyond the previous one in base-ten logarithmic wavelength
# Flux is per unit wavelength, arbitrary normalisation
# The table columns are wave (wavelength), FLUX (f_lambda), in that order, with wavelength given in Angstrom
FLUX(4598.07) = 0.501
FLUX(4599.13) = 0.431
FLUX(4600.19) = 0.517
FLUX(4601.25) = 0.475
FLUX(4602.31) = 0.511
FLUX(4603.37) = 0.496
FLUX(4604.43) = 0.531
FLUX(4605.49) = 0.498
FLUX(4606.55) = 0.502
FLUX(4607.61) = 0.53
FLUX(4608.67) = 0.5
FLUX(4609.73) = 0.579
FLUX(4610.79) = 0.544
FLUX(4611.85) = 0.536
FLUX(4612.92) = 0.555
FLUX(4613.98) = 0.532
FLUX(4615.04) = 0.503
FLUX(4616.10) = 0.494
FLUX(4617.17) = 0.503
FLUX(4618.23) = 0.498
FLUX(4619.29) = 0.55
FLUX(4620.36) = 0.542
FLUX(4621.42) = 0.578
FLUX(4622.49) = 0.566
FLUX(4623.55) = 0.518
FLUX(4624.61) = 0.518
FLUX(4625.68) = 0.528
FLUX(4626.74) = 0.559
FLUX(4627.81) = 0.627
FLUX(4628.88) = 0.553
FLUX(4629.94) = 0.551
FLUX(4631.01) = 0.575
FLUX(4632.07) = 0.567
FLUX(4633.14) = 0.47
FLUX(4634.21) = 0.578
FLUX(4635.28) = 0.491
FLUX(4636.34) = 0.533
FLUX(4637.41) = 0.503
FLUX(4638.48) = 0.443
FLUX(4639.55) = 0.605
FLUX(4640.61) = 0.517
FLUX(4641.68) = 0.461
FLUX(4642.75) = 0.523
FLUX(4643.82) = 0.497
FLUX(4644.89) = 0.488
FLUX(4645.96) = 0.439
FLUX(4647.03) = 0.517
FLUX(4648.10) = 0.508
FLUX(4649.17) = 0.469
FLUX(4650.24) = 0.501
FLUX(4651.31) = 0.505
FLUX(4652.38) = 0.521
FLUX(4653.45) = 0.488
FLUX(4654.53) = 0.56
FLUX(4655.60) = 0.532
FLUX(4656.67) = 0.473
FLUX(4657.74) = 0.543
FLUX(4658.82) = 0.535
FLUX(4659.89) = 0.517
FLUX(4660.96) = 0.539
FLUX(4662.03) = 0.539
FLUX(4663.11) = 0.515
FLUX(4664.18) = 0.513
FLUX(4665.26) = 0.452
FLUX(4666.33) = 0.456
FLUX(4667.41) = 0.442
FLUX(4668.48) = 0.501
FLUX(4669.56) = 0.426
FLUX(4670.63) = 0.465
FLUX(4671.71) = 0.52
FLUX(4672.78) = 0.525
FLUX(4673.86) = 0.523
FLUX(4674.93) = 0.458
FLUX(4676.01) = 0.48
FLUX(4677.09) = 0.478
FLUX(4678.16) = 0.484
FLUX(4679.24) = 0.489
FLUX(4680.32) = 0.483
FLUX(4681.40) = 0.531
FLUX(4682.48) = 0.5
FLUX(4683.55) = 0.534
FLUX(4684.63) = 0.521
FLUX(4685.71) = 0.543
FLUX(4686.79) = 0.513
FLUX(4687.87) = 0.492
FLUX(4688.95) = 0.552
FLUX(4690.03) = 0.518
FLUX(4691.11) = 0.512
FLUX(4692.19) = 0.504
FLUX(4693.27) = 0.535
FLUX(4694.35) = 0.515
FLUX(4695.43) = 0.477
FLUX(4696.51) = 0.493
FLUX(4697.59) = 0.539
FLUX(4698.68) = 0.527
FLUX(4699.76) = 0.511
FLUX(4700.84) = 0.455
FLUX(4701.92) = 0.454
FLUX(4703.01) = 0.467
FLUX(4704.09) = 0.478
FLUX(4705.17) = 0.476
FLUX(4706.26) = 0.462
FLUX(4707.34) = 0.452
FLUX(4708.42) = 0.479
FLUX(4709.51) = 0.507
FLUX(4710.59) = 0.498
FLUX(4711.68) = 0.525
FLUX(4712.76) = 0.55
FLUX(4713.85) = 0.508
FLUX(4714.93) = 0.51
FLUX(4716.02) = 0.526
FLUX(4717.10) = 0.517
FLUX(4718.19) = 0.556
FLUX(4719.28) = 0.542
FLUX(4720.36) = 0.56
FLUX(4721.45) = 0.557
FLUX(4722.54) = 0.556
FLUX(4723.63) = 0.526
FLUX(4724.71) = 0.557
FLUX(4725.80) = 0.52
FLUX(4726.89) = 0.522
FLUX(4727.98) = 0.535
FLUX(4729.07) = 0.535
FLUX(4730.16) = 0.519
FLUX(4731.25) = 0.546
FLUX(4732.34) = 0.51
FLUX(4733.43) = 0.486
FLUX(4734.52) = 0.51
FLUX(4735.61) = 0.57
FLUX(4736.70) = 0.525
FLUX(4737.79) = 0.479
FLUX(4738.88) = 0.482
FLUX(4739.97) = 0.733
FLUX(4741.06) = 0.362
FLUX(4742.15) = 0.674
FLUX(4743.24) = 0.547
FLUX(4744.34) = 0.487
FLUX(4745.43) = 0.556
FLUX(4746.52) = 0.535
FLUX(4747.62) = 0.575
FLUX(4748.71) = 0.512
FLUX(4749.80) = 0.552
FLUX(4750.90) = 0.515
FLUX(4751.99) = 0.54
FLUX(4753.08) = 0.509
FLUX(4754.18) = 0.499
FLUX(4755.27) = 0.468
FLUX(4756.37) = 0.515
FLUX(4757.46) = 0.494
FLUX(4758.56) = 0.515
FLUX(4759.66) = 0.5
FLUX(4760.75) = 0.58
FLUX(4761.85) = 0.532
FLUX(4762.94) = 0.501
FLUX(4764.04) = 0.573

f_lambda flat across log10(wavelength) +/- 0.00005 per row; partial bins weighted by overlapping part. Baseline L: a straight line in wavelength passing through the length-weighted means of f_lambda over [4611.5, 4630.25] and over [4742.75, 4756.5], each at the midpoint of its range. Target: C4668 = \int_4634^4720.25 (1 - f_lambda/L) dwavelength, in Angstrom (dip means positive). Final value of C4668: 4.63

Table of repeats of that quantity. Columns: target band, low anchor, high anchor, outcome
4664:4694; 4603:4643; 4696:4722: 0.96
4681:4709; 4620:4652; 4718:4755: 1.52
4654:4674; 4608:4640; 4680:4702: 0.69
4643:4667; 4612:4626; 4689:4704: 0.55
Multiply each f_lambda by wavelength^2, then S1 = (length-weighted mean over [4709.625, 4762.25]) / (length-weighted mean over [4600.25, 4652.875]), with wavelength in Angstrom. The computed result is 1.06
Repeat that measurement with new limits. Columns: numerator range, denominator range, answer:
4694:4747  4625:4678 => 1.05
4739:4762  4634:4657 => 1.10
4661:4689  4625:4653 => 0.97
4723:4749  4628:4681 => 1.09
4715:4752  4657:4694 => 1.09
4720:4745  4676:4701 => 1.07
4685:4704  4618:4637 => 0.95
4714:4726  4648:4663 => 1.07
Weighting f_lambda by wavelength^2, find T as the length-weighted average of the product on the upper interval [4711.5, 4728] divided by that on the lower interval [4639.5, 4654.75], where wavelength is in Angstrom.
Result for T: 1.10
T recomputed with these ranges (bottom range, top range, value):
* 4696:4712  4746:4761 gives 1.09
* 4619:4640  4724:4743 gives 1.03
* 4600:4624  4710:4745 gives 1.07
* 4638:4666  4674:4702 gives 1.01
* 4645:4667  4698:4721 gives 1.02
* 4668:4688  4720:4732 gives 1.10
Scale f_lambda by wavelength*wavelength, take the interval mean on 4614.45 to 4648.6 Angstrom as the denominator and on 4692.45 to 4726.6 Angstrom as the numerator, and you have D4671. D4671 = 1.01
